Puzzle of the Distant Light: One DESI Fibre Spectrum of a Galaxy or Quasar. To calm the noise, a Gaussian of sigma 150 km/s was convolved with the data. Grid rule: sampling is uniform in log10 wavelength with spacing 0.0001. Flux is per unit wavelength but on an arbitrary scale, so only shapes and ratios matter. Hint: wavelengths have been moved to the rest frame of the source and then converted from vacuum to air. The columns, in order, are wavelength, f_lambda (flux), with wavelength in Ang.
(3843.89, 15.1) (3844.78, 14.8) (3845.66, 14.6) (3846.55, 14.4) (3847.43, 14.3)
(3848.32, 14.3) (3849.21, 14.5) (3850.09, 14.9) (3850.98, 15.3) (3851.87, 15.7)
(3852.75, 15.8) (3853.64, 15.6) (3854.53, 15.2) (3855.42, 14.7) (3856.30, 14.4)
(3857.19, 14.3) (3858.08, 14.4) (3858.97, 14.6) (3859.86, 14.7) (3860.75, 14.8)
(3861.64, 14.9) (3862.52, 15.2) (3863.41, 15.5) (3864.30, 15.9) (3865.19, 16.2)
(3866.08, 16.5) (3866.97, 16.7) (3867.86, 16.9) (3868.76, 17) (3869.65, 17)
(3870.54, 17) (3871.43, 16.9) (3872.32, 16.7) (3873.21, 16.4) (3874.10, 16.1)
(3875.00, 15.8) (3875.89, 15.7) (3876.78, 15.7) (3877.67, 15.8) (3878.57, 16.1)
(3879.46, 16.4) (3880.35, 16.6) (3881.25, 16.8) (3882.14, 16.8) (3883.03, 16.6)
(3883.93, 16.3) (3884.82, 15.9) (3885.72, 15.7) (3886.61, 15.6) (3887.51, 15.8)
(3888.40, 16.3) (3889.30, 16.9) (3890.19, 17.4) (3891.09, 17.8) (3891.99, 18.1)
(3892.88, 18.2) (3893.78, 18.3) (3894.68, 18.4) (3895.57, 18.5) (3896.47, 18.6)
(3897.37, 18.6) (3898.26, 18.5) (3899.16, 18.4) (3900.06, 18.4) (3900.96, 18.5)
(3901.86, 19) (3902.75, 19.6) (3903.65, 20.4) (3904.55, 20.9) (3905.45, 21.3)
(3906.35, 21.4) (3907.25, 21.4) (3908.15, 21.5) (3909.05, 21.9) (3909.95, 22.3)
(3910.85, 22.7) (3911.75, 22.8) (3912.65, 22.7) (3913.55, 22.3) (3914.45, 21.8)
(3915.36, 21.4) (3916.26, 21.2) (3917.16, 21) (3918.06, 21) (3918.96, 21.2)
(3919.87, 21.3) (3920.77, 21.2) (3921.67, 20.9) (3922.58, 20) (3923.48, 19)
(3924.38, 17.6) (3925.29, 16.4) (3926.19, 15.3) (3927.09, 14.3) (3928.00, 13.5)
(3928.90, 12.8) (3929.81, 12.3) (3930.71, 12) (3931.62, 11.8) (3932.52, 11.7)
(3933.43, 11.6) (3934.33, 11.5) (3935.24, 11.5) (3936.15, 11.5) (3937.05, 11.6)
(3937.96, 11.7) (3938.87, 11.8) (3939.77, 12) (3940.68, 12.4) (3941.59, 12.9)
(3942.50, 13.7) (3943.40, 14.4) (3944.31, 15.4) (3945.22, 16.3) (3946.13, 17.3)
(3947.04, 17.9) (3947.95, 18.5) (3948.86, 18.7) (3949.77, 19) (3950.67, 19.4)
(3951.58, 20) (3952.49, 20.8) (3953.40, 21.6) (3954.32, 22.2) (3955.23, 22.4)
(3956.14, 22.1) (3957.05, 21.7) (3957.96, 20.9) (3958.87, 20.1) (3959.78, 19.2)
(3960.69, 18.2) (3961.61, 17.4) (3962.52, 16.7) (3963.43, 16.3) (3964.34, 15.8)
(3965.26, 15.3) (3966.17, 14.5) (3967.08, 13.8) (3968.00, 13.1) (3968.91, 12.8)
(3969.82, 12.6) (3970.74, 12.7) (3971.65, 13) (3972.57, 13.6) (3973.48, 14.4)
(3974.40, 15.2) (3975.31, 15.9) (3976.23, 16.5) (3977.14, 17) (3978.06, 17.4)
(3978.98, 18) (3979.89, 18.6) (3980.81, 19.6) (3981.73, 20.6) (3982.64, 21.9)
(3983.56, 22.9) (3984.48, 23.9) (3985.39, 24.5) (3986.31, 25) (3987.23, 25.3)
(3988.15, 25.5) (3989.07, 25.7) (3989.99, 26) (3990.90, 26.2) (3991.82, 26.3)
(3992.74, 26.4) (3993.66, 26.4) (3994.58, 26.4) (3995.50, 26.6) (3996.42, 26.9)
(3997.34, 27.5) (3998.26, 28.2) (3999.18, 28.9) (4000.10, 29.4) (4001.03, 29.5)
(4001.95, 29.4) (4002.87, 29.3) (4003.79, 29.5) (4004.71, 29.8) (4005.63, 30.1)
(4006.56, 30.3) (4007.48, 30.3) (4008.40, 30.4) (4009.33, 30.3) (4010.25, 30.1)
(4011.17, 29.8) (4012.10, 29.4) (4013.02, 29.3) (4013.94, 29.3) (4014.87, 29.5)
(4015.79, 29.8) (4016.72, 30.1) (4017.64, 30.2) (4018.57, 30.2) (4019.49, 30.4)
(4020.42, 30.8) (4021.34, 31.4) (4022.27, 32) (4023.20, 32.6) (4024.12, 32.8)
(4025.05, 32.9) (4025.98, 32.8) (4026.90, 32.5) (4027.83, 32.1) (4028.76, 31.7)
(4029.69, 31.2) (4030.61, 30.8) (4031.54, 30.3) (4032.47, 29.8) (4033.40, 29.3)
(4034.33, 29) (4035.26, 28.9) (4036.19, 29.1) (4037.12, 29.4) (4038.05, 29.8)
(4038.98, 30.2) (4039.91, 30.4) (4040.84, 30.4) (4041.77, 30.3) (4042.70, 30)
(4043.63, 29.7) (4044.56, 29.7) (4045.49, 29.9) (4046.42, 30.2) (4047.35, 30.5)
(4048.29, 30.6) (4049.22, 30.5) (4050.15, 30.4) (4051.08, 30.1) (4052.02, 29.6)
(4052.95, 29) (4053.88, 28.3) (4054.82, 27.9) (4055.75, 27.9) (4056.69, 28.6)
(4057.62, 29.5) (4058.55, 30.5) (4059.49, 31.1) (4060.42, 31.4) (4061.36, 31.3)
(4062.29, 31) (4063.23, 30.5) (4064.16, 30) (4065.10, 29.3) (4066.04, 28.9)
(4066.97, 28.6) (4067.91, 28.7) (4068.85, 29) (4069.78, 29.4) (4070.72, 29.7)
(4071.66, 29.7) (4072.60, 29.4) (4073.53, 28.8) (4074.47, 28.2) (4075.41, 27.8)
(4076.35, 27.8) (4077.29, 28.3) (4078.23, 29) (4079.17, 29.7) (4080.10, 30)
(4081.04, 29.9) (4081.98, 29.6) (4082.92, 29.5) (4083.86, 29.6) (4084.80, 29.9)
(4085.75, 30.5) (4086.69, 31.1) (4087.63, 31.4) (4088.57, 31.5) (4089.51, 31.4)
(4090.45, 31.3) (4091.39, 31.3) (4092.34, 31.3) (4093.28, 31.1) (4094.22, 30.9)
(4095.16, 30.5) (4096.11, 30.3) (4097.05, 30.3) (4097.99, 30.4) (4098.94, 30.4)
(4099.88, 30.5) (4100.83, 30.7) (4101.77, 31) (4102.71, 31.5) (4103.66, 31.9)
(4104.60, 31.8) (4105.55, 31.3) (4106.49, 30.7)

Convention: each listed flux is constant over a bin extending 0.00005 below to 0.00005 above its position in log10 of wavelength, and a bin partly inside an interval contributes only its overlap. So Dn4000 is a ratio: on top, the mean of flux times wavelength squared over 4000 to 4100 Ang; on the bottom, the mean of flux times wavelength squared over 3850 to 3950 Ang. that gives 1.9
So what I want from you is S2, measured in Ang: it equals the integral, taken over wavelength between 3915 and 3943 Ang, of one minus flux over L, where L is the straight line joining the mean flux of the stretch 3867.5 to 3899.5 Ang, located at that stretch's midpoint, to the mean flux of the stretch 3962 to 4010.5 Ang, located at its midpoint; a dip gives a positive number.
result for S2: 5.64 Ang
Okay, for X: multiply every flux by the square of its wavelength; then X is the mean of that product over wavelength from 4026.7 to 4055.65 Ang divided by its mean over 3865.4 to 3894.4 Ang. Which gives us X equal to 2.0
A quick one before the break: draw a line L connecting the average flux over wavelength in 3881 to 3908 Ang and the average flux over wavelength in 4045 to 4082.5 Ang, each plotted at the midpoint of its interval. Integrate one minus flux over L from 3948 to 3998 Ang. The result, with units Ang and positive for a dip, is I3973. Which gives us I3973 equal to 7.4 Ang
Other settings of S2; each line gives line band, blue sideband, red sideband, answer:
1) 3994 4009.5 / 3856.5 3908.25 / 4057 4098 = -2.4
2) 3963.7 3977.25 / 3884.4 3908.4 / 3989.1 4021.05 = 5.9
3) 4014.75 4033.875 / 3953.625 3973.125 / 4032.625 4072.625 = -4.1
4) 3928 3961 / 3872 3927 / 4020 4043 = 10.0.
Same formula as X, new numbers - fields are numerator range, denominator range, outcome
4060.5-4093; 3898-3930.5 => 1.65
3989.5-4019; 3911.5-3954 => 1.79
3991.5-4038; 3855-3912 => 1.83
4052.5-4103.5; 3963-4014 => 1.35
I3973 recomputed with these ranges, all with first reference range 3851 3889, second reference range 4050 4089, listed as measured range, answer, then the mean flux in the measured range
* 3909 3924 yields -1.86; 21.4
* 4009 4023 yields -2.33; 30.2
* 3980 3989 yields 0.22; 23.2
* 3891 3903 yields -0.52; 18.5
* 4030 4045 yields -1.35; 29.8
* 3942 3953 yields 1.87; 17.6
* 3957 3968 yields 2.50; 17.2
